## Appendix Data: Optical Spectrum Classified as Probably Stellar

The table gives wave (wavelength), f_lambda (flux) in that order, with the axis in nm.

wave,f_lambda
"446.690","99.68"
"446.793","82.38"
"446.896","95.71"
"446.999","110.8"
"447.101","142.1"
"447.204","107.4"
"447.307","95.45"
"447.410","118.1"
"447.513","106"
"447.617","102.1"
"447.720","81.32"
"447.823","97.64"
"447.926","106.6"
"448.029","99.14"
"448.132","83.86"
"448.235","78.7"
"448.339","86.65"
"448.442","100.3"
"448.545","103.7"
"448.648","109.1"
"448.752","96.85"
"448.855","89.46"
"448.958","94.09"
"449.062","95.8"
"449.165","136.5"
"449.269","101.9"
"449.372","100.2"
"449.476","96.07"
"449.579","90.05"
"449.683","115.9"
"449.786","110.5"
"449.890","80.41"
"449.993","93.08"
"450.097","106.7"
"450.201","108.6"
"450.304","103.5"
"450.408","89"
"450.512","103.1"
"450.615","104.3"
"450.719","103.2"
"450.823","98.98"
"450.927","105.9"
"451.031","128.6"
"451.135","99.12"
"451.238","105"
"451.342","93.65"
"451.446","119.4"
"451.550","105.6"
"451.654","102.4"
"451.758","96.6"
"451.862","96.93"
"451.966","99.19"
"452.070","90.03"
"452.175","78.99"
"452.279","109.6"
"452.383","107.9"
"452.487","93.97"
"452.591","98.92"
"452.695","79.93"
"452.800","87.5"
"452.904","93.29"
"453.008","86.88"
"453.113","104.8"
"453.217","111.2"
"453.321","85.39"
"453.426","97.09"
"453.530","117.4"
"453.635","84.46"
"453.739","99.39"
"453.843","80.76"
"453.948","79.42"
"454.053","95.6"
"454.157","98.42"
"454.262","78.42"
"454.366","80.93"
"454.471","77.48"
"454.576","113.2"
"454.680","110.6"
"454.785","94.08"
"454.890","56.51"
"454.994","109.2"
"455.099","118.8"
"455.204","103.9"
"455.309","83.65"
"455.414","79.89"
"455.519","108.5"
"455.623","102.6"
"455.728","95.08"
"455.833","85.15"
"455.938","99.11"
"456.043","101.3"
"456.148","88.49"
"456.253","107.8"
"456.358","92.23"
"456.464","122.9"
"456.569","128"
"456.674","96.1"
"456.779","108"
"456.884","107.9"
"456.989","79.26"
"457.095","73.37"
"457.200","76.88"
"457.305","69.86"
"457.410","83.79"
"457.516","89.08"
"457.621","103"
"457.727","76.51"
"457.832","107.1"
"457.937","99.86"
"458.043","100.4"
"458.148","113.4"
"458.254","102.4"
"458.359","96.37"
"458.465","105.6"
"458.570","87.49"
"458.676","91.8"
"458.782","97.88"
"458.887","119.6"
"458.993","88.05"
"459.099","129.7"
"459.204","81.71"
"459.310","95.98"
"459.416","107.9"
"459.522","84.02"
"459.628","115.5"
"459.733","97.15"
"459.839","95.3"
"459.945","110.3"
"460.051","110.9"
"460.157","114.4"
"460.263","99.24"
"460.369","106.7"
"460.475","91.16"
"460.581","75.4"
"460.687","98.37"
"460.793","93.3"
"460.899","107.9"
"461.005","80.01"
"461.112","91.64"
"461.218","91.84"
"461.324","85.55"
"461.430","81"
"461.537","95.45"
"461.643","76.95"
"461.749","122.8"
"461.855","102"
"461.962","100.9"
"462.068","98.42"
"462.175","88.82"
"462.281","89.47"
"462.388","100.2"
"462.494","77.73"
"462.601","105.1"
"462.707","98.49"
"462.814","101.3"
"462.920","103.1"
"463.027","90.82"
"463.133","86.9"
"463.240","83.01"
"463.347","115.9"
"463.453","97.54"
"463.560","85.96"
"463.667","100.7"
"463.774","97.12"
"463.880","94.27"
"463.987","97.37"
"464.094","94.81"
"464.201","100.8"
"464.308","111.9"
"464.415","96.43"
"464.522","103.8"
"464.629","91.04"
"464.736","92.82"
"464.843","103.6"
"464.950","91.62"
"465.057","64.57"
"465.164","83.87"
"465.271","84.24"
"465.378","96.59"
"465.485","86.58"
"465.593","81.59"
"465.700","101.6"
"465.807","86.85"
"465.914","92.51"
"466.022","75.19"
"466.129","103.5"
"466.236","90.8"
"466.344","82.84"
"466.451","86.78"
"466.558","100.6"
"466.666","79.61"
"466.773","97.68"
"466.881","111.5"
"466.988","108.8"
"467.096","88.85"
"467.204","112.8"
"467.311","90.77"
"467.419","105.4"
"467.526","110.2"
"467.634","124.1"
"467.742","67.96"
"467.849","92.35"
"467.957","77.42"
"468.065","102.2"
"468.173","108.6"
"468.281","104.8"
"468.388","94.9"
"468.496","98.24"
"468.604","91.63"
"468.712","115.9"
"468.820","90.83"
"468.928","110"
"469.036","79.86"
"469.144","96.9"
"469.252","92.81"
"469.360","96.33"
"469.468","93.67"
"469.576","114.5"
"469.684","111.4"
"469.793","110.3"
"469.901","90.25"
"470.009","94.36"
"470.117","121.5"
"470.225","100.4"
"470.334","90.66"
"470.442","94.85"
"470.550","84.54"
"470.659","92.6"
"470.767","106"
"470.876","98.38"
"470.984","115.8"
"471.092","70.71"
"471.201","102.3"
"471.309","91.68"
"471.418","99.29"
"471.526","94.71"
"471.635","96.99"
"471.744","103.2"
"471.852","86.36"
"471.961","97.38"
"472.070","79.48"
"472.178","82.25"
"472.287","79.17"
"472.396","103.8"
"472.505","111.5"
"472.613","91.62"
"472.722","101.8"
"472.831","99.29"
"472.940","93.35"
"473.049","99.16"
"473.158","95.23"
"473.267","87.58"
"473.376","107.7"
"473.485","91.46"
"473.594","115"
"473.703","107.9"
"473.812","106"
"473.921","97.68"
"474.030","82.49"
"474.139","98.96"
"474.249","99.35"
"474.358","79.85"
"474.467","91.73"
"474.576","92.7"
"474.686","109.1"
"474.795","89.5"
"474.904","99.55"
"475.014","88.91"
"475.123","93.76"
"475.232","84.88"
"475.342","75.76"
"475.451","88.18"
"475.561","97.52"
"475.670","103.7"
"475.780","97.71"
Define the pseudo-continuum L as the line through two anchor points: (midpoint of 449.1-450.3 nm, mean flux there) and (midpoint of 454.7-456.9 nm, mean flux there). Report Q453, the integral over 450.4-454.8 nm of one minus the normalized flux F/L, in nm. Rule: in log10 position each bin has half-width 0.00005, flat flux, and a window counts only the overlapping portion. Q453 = 0.18 nm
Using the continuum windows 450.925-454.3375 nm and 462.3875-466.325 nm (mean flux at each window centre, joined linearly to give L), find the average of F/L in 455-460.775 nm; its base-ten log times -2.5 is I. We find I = -0.031 mag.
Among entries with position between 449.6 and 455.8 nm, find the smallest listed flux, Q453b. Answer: 56.51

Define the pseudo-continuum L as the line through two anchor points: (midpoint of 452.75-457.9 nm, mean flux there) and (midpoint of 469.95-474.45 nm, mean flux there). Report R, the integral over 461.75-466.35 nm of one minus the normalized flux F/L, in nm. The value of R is 0.06 nm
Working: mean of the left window 94.5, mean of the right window 96.4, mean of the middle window 94.2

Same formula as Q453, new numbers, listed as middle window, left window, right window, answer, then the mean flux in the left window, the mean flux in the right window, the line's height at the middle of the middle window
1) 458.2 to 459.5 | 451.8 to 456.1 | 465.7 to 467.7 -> -0.06 nm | 94.5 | 97.1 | 95.5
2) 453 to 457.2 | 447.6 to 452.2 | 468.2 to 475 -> 0.14 nm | 99.9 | 97.2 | 99.2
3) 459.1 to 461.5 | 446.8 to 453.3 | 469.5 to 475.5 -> 0.04 nm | 100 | 96.2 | 98.5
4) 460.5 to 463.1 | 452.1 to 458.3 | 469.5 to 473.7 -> 0.06 nm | 95.1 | 97.6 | 96.2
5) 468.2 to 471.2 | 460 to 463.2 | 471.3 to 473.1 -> -0.12 nm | 95.5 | 94.8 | 95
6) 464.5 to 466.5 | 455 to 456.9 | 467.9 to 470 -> 0.21 nm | 102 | 98.8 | 99.6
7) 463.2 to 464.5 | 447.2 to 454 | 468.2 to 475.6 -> -0.01 nm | 98.9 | 96.4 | 97.4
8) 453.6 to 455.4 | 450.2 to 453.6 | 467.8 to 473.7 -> 0.14 nm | 100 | 97.4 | 99.6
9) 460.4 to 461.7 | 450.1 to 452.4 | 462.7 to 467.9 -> 0.10 nm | 102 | 94.8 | 97.1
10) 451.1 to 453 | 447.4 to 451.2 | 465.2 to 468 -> 0.04 nm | 101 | 93.7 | 99.4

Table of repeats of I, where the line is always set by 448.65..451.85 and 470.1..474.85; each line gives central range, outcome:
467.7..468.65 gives 0.04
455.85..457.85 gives 0.06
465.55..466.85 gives 0.09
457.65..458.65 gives 0.02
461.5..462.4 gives 0.02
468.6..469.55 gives 0.00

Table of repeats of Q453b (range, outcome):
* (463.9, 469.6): 64.57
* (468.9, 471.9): 70.71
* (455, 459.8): 69.86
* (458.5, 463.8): 75.4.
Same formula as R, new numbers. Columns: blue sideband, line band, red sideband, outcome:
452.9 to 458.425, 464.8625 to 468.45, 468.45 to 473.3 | 0.104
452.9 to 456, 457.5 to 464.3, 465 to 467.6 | -0.281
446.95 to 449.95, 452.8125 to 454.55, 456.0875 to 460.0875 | 0.132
